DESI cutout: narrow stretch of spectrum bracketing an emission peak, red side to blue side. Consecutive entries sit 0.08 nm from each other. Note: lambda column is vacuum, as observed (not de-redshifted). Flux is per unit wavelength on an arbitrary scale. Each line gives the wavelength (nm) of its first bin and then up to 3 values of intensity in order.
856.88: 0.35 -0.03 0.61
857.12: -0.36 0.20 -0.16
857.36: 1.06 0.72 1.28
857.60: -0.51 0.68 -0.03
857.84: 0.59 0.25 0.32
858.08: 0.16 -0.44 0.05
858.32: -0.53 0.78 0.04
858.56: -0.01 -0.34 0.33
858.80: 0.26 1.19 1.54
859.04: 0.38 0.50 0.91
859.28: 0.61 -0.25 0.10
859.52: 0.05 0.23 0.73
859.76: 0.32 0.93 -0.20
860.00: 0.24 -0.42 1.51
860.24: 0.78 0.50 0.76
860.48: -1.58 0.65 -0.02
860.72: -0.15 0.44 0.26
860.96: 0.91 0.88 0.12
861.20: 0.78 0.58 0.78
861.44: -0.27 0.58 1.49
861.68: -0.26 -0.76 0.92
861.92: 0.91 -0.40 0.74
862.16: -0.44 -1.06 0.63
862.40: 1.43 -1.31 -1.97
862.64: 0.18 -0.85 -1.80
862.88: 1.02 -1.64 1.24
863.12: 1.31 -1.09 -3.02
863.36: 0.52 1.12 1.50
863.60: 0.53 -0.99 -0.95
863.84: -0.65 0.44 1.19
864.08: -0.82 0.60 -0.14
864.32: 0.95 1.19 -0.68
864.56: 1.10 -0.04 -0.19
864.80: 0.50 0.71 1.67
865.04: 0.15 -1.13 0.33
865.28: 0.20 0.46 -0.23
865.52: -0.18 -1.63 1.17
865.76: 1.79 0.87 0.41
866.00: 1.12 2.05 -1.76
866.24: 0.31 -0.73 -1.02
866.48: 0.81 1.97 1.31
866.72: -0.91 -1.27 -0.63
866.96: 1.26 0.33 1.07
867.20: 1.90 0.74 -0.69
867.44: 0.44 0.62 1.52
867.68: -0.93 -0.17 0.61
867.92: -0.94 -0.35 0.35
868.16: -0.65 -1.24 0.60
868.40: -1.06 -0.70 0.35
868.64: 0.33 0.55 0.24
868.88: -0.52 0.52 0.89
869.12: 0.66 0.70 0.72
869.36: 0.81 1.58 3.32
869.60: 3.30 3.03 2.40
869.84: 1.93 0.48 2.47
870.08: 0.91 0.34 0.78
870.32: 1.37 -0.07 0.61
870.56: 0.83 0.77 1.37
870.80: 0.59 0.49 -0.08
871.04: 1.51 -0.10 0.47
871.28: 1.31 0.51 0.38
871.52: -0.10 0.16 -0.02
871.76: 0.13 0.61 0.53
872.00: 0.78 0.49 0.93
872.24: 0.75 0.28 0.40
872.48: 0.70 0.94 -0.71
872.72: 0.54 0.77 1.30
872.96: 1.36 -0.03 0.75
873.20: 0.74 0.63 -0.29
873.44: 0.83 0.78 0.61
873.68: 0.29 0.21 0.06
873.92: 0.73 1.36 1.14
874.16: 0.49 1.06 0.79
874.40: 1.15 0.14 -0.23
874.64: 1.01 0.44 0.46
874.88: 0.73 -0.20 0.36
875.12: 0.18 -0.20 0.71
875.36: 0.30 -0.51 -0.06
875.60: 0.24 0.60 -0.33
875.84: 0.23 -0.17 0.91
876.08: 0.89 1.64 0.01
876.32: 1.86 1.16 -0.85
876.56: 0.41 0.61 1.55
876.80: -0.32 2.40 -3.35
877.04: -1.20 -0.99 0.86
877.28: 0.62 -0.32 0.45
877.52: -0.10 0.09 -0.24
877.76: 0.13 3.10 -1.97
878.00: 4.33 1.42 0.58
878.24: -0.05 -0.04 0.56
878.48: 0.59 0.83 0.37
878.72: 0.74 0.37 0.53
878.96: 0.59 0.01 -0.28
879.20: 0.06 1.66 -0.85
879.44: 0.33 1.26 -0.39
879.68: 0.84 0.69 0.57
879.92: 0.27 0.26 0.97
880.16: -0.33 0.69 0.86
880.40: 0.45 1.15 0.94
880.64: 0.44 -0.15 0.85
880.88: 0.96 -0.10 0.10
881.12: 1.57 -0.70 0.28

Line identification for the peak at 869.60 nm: H-beta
